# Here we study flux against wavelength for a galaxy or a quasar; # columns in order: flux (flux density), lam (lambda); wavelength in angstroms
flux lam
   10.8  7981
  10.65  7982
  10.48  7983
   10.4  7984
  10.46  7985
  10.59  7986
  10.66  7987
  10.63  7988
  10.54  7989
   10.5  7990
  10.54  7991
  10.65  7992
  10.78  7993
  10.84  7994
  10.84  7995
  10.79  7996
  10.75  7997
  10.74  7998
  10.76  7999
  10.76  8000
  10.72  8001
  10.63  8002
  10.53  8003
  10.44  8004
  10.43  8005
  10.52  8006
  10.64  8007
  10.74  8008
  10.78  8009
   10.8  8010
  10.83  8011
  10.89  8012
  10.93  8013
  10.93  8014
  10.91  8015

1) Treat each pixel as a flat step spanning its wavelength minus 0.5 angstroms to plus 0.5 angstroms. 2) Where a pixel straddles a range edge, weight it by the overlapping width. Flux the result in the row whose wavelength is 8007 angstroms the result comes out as 10.64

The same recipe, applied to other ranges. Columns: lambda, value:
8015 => 10.91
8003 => 10.53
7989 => 10.54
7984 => 10.4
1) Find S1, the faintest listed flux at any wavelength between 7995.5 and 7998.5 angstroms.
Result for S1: 10.74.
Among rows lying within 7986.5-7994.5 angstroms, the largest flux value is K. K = 10.84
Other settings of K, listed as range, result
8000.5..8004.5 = 10.72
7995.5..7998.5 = 10.79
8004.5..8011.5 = 10.83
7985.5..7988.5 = 10.66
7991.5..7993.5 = 10.78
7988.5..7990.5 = 10.54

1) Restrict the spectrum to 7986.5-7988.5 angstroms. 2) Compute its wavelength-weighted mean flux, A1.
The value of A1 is 10.6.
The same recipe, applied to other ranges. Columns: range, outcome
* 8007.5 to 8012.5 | 10.8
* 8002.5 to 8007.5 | 10.5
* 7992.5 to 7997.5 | 10.8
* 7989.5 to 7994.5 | 10.7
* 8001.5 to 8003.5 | 10.6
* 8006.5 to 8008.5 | 10.7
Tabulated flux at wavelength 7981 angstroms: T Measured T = 10.8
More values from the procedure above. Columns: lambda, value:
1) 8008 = 10.74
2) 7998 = 10.74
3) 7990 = 10.5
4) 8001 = 10.72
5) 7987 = 10.66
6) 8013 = 10.93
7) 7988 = 10.63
